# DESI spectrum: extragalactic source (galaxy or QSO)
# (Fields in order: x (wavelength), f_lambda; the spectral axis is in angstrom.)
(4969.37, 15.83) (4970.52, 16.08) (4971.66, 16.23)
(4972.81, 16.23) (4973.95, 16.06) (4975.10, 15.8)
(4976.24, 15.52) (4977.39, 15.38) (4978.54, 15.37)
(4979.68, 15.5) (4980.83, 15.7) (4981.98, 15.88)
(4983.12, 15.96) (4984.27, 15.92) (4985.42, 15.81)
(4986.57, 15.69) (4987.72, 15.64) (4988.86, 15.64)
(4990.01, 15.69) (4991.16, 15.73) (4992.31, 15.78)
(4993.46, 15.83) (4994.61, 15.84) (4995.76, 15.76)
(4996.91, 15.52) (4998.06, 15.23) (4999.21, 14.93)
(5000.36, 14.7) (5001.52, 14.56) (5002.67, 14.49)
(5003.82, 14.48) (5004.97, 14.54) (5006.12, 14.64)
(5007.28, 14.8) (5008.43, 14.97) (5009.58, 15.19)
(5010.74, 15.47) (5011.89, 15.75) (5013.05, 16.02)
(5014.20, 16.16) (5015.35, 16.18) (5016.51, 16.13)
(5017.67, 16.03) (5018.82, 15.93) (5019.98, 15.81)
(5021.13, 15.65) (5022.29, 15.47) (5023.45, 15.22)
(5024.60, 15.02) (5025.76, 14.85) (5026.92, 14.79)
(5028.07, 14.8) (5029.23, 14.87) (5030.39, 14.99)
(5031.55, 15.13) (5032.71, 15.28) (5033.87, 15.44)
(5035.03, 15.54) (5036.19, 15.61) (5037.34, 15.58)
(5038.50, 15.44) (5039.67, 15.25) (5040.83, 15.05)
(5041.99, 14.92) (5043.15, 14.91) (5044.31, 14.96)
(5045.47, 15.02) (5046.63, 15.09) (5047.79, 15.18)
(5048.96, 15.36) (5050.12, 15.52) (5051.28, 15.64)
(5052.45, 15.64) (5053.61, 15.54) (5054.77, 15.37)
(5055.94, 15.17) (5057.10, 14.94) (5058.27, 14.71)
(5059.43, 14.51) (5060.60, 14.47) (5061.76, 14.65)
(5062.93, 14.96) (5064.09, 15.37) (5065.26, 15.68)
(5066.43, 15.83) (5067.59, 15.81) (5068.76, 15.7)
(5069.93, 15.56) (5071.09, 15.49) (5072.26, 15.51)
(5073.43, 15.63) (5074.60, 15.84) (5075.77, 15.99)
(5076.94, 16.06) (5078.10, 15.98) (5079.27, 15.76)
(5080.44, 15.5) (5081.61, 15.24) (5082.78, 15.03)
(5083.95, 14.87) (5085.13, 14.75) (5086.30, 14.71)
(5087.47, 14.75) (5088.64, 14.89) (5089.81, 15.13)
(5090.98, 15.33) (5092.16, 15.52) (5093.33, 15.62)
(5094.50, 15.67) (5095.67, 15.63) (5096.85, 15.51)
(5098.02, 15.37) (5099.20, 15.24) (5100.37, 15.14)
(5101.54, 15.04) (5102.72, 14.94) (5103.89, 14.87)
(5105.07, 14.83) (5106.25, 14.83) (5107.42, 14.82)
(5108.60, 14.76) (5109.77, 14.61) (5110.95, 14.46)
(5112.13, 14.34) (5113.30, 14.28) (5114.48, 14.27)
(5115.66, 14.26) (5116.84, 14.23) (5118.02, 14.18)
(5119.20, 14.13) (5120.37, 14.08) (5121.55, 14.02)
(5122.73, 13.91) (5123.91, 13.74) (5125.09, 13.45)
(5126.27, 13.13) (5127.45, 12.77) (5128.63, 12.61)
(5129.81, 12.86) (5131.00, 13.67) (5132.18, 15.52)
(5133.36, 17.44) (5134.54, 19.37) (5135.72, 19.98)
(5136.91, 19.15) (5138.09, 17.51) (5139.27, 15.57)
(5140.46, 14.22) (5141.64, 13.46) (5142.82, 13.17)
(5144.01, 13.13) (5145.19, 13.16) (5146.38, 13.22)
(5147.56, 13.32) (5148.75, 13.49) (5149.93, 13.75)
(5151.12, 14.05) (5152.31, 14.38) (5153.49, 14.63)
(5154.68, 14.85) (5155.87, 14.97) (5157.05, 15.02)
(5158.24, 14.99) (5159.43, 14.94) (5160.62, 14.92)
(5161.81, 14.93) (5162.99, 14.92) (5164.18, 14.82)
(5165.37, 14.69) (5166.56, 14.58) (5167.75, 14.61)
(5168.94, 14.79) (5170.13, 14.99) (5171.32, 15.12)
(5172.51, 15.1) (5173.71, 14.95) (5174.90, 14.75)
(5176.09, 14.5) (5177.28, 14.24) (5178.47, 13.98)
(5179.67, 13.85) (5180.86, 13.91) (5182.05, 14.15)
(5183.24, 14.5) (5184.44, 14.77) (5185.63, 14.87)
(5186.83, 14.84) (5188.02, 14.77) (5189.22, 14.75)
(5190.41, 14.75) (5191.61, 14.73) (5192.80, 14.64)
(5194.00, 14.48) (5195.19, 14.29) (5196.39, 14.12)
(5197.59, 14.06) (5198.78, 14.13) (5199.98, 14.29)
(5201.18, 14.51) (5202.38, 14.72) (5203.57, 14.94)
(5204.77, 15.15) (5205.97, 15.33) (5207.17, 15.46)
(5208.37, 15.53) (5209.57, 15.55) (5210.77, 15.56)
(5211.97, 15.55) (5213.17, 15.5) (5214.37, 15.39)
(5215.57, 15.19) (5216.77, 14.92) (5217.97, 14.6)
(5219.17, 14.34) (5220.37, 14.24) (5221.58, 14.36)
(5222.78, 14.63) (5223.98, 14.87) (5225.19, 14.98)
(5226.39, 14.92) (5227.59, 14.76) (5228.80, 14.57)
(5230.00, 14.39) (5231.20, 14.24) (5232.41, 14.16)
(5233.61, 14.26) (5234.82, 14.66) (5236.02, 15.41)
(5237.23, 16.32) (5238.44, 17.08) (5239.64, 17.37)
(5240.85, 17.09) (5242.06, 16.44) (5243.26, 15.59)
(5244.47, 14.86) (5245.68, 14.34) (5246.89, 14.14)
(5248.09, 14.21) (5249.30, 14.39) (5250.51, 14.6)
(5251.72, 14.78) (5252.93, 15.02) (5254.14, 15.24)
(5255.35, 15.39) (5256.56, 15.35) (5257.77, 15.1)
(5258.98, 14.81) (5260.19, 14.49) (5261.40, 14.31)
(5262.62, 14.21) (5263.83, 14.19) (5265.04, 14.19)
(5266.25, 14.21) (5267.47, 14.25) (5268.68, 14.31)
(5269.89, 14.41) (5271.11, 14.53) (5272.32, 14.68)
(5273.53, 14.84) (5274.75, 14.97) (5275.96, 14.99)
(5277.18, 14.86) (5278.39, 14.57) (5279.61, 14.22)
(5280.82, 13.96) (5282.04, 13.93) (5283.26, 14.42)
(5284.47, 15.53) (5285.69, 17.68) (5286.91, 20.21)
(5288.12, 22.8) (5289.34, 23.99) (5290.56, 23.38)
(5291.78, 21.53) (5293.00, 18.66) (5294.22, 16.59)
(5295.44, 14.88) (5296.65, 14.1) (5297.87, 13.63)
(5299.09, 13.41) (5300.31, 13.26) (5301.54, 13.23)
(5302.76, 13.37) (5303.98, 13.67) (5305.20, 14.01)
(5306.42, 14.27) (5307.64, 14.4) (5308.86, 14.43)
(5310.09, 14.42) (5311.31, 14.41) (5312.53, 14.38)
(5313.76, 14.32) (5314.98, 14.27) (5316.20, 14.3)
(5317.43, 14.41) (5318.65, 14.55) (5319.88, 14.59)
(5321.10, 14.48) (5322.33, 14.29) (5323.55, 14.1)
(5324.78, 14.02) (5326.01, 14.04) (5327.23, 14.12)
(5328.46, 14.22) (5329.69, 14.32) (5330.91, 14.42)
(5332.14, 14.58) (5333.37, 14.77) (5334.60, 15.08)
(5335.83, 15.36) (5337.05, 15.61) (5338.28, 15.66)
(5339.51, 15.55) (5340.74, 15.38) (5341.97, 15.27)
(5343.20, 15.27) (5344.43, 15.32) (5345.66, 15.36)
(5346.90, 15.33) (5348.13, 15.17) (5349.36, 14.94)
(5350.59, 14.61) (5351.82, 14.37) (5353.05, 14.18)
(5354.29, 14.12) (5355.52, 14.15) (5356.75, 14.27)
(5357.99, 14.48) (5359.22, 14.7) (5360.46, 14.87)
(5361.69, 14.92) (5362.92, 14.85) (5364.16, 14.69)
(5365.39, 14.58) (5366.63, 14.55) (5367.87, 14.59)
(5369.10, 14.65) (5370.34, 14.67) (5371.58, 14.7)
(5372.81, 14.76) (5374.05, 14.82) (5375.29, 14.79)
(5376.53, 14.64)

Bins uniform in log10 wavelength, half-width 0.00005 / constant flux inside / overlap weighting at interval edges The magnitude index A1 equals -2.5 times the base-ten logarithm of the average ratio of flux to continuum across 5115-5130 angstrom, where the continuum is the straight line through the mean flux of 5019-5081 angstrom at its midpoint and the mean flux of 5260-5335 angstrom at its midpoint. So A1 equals 0.120 mag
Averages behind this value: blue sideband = 15.3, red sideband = 15.1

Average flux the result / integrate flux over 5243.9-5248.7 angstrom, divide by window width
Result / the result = 14.4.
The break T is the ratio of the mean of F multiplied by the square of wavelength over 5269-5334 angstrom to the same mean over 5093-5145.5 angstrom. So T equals 1.10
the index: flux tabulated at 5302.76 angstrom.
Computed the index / 13.37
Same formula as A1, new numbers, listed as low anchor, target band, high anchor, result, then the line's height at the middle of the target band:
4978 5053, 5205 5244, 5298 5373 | -0.03 mag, 14.8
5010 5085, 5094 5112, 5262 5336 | 0.02 mag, 15.3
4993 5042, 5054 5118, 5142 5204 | -0.01 mag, 14.9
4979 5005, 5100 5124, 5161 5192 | 0.03 mag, 14.9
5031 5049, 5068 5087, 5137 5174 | -0.03 mag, 15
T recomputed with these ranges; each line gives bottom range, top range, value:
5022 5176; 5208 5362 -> 1.08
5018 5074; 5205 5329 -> 1.08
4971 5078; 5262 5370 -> 1.09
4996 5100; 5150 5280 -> 1.03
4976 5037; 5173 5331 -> 1.07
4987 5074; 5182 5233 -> 1.03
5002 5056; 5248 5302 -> 1.12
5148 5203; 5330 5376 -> 1.09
